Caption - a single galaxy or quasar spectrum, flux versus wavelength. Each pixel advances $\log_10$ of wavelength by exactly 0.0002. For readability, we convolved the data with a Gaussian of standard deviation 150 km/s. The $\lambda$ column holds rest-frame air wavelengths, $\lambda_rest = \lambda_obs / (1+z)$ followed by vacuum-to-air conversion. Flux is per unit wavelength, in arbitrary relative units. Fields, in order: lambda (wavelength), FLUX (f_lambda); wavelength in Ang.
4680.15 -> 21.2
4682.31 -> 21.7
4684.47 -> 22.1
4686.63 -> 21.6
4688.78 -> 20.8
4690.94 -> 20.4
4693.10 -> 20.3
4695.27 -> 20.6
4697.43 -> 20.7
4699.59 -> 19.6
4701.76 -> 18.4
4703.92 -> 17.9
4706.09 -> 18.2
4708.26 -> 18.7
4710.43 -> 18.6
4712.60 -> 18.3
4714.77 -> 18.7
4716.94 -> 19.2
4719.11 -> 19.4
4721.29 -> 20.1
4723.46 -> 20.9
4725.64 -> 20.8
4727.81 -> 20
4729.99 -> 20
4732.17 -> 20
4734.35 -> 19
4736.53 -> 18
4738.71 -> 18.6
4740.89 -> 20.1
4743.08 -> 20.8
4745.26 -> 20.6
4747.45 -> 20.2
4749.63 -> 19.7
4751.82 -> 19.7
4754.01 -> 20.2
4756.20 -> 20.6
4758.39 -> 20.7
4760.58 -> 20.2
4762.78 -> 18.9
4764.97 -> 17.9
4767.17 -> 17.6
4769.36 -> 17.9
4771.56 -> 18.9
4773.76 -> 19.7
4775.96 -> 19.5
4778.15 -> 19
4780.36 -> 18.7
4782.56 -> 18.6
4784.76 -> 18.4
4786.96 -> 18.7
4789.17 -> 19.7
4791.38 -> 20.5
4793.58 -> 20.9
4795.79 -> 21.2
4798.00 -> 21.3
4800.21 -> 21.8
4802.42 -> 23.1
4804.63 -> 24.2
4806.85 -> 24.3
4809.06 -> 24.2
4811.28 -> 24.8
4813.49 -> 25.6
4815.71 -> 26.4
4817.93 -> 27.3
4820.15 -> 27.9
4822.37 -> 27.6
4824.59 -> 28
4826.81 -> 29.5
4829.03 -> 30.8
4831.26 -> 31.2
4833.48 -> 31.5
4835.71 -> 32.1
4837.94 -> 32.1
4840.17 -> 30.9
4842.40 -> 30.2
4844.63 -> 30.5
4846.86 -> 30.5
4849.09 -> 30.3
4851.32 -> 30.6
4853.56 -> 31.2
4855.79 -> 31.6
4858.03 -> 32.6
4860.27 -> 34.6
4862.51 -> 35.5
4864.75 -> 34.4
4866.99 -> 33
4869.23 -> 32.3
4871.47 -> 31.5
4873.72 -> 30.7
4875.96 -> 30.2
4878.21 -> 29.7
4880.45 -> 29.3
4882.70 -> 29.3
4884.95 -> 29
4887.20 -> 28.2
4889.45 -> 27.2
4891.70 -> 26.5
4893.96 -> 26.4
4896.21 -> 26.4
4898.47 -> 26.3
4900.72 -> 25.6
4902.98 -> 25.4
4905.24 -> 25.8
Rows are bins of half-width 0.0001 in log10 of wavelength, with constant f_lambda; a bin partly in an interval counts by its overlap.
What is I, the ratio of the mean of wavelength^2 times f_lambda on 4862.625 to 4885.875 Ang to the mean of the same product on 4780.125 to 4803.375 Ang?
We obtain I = 1.6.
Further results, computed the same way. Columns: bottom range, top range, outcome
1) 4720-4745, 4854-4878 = 1.73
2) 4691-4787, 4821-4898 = 1.65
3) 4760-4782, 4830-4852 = 1.70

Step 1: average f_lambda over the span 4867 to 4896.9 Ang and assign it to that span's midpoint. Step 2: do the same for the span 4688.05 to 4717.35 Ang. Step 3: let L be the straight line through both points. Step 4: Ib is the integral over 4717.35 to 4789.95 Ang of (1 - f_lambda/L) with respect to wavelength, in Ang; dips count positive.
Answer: 8.4 Ang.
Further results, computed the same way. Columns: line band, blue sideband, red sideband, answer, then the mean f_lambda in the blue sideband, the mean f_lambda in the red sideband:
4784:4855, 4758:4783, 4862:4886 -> -4.68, 18.9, 31.3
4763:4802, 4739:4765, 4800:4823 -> 5.56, 20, 25.3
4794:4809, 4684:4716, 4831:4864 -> 2.84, 19.6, 31.7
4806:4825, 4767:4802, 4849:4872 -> -0.94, 19.7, 32.6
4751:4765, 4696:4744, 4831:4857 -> 1.86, 19.4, 31.1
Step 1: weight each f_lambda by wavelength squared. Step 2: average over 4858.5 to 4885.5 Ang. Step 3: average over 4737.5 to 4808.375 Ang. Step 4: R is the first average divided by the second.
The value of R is 1.64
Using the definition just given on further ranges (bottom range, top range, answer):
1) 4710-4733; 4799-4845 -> 1.47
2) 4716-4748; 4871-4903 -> 1.51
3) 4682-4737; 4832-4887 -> 1.69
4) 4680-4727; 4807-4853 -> 1.54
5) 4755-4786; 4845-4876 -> 1.75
